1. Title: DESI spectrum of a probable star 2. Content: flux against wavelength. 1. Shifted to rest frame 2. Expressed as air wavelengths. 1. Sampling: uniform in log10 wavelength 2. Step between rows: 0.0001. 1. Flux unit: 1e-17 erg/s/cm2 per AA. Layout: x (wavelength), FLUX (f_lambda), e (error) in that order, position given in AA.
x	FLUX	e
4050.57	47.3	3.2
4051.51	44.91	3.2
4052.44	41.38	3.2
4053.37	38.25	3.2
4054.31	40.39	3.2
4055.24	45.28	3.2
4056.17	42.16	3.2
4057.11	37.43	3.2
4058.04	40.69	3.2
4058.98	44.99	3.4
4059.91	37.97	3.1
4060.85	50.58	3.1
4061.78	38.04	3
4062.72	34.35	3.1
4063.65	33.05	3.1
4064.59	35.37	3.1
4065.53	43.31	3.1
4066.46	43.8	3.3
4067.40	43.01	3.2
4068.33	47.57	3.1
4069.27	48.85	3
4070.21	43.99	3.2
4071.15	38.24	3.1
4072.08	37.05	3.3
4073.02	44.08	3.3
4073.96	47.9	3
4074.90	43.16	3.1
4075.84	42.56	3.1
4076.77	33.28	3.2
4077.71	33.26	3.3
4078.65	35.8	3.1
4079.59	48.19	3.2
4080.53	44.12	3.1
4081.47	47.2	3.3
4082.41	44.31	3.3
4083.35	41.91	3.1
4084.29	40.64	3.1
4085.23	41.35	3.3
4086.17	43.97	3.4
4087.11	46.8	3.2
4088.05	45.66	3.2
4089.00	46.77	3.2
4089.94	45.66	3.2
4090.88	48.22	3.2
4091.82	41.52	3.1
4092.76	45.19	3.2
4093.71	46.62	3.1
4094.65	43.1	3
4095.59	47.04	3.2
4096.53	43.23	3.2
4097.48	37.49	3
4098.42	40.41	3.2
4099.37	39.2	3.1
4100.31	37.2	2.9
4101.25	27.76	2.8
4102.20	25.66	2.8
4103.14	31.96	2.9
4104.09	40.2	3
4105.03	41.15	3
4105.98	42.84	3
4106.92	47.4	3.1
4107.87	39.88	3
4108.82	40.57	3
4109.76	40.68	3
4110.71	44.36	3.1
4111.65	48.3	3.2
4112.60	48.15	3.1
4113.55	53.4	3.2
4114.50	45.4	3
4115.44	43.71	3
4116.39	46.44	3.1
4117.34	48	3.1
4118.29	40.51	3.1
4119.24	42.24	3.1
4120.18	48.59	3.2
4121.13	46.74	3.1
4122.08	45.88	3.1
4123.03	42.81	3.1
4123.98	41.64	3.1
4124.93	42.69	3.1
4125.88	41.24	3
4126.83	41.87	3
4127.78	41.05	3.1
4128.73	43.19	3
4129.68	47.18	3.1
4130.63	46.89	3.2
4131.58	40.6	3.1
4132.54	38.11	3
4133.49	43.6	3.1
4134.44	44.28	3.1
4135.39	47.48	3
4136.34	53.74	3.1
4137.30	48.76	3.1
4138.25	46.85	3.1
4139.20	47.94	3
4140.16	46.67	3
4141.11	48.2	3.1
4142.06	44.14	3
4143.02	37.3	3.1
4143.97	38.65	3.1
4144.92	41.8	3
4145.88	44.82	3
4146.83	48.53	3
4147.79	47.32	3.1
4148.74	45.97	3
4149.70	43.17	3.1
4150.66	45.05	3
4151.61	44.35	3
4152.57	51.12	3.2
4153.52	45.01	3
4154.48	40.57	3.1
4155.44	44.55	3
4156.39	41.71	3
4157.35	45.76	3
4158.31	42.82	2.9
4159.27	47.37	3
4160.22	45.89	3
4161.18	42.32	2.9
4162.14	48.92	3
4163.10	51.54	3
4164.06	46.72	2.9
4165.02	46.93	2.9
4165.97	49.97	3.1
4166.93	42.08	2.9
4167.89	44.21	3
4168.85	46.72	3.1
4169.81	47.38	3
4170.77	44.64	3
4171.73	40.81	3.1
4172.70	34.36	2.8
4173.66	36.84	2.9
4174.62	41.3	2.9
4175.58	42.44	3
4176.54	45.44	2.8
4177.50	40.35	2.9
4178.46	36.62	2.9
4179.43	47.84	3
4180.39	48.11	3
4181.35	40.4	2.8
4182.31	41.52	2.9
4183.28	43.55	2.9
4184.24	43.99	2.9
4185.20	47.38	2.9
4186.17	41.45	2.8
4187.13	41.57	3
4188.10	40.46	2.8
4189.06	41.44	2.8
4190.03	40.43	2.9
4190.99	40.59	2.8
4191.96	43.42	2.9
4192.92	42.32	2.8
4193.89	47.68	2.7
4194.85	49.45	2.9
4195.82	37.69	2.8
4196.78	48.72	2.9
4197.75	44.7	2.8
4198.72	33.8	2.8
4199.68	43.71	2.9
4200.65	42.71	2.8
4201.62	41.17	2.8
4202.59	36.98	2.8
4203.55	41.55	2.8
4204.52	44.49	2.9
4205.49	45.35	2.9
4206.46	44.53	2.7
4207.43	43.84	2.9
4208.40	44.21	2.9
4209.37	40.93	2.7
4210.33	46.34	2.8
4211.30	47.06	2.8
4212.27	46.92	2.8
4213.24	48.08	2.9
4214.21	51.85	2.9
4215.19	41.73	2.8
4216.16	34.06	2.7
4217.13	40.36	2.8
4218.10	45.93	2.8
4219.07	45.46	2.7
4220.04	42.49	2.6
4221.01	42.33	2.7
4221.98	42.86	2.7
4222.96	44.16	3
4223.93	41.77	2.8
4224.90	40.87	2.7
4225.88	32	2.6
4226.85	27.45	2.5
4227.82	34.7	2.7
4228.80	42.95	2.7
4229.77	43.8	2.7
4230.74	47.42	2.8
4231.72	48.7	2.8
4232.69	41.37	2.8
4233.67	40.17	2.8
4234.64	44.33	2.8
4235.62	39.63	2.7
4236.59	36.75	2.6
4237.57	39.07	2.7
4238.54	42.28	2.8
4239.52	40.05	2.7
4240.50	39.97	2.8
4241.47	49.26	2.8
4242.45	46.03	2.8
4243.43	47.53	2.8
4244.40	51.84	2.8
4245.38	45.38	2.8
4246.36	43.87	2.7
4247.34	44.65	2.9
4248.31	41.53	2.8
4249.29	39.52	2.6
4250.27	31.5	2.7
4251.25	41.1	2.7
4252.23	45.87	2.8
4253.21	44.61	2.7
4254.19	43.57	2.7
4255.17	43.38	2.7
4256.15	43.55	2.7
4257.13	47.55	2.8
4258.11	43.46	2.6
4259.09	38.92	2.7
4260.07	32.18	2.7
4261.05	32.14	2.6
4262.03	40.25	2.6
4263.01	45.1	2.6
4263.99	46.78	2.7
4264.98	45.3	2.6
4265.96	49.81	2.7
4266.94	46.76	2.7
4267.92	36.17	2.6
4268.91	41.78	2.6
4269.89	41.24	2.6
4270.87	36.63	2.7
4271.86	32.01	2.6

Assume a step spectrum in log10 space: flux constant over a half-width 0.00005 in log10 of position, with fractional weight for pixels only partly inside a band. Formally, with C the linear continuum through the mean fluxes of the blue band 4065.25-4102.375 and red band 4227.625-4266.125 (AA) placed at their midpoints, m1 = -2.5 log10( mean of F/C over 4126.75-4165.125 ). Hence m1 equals -0.07 mag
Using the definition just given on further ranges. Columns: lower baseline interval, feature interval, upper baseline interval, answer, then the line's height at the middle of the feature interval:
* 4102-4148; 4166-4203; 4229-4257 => 0.025 mag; 43.6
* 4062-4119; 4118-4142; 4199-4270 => -0.063 mag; 42.3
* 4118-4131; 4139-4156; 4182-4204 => -0.033 mag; 43.3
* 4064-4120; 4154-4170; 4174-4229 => -0.077 mag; 42.5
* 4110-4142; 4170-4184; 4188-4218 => 0.051 mag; 43.9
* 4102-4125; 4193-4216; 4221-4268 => -0.035 mag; 42.5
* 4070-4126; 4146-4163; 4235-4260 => -0.070 mag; 42.6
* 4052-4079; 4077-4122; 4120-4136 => -0.007 mag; 42.5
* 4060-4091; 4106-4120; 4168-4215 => -0.058 mag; 42.6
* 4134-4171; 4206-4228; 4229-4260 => 0.038 mag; 43.8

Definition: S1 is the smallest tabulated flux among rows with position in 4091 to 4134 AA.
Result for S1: 25.66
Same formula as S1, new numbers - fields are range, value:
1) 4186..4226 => 32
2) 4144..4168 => 40.57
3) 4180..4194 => 40.4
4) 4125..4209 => 33.8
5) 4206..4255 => 27.45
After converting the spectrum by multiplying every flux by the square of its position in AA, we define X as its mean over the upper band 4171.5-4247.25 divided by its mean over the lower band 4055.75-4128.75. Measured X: 1.06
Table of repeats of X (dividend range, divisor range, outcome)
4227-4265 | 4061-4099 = 1.08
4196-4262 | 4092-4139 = 1.04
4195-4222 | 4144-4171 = 0.97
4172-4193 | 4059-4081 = 1.07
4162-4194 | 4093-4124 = 1.06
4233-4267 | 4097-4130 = 1.08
